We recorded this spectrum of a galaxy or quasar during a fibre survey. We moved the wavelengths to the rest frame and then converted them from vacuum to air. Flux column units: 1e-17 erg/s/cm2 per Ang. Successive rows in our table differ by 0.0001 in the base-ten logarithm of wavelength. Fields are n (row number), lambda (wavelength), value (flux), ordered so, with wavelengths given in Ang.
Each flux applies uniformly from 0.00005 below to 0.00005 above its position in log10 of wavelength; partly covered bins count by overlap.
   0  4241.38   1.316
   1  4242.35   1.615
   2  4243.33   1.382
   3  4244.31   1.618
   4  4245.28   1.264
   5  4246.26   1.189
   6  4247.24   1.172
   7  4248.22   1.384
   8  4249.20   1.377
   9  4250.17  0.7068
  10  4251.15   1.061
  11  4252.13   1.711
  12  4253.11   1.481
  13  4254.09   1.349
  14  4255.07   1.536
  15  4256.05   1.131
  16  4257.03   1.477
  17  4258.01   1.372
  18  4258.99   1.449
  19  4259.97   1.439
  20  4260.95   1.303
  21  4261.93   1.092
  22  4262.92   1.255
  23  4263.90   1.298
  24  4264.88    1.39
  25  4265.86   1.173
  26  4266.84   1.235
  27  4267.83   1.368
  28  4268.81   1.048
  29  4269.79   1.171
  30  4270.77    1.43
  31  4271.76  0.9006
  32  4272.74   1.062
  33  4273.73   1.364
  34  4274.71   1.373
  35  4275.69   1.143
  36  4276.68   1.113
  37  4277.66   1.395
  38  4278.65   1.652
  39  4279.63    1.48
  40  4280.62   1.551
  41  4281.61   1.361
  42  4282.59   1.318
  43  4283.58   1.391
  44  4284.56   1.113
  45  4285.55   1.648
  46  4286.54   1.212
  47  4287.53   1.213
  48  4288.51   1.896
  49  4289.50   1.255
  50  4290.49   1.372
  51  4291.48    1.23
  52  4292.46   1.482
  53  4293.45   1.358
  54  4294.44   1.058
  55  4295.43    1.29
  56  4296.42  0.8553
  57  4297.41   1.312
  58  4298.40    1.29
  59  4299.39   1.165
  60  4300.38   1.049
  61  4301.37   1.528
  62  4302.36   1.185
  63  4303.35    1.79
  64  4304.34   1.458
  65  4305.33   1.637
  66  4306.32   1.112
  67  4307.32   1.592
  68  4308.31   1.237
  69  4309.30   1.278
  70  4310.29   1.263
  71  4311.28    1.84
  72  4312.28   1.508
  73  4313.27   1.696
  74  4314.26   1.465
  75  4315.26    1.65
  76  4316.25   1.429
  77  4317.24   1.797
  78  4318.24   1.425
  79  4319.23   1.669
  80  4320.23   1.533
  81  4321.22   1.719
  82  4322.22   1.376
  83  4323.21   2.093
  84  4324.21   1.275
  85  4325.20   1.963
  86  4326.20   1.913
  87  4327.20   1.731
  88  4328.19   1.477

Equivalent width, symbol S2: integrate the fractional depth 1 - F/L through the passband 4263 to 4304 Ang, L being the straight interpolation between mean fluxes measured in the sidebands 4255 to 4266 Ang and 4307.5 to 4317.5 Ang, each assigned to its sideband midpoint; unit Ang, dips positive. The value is 3.0 Ang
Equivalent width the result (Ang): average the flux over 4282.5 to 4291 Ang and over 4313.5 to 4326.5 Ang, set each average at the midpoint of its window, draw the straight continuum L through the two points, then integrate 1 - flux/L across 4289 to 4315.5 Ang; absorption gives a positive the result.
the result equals 2.40 Ang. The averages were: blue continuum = 1.38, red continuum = 1.64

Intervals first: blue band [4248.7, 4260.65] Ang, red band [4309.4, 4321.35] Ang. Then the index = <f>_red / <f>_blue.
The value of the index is 1.17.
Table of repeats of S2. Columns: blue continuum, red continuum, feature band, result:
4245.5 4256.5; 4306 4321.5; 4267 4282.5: 0.9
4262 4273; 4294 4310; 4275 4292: -1.6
